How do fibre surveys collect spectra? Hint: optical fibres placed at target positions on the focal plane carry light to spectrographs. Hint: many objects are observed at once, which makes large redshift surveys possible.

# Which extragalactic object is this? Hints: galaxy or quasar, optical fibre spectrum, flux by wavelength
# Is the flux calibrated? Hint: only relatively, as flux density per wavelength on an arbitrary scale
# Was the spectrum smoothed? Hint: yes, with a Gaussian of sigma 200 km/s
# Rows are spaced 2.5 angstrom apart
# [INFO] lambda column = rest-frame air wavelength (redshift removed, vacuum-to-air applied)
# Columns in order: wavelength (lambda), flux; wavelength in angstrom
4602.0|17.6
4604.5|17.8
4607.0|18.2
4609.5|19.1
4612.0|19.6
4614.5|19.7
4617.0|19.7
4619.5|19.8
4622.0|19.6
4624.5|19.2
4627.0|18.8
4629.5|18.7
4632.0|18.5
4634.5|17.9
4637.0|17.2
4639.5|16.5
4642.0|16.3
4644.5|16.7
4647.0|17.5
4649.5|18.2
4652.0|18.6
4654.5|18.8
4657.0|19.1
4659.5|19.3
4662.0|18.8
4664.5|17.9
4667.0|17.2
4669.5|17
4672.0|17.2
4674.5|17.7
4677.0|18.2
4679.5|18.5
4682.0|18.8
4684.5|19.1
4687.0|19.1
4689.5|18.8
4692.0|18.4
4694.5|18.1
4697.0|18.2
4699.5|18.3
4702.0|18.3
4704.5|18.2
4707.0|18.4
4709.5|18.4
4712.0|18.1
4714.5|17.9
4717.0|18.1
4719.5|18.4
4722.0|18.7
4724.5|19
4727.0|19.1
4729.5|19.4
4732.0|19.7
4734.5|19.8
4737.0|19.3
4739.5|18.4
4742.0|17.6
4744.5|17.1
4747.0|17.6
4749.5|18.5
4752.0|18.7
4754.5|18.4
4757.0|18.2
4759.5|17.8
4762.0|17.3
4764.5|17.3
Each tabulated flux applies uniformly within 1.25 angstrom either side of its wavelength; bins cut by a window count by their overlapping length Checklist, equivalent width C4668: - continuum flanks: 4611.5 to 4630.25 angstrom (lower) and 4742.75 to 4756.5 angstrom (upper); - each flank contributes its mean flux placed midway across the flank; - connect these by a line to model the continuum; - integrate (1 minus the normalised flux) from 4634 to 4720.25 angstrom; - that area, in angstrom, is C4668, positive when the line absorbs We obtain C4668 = 3.3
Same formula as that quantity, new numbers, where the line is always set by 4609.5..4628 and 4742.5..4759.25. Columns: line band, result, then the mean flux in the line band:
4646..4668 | 0.8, 18.4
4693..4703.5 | 0.2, 18.2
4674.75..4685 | 0.2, 18.5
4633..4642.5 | 1.1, 17.1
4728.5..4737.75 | -0.7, 19.6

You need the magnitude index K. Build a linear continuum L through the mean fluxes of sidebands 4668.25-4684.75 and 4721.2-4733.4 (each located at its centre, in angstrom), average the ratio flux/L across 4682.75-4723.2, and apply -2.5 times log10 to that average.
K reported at 0.01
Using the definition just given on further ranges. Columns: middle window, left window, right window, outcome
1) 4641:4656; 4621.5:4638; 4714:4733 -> 0.05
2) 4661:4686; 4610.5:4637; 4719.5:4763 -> 0.05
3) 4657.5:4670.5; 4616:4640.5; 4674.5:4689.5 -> 0.03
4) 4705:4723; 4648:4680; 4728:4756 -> 0.01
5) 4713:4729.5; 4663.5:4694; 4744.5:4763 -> -0.03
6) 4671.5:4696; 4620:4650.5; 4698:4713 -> -0.01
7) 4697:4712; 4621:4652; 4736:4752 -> -0.01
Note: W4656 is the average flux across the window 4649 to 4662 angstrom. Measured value 18.8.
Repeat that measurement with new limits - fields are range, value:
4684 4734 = 18.6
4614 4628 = 19.5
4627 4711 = 18.1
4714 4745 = 18.7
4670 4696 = 18.3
